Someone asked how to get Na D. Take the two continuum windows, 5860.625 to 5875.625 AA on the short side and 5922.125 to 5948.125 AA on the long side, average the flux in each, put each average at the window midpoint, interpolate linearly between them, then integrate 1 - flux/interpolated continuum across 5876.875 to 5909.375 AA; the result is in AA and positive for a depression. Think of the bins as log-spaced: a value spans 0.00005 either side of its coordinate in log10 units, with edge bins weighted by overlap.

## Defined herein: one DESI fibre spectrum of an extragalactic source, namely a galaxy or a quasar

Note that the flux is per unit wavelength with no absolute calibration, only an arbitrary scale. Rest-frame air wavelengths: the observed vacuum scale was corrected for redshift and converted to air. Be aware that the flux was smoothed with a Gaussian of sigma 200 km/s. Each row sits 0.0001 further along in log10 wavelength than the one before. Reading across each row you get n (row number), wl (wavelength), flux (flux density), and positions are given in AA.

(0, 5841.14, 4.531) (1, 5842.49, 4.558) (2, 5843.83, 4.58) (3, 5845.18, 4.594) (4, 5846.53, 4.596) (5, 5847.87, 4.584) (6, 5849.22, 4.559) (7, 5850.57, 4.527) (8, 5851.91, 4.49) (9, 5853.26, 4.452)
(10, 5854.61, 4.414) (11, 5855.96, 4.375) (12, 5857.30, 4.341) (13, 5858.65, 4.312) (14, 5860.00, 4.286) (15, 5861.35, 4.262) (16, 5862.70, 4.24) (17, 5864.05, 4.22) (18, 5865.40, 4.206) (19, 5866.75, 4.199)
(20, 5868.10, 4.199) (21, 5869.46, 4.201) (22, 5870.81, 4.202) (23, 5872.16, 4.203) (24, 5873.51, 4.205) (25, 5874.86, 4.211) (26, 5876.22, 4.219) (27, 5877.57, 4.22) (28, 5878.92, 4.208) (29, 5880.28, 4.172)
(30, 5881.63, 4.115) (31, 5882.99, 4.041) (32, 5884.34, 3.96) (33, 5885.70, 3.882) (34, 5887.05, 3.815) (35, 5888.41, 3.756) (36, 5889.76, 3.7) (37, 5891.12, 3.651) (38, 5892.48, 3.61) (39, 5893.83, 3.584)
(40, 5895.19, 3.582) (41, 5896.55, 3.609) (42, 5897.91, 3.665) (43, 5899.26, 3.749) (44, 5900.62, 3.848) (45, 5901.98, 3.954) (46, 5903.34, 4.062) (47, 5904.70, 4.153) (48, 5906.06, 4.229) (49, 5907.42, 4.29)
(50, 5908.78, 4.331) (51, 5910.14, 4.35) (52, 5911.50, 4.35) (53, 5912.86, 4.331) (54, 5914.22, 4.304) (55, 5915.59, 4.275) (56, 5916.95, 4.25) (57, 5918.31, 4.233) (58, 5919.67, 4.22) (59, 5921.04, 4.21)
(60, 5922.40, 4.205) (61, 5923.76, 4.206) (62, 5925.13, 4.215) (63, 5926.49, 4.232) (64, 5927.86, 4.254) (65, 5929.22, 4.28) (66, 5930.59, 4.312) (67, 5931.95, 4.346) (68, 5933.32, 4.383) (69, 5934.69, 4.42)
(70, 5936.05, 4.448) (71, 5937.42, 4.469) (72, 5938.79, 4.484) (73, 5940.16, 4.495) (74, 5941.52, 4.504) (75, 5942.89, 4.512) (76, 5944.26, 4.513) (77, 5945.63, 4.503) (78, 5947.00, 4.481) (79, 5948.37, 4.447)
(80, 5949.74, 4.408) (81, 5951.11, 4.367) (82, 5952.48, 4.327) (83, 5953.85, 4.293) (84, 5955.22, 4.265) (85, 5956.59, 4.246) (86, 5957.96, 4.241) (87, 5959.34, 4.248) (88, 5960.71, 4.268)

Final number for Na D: 2.7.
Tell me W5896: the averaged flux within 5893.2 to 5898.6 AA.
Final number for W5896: 3.61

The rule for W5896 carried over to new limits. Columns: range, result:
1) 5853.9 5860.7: 4.35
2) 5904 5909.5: 4.25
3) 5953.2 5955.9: 4.28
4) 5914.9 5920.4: 4.24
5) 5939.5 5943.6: 4.51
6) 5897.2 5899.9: 3.71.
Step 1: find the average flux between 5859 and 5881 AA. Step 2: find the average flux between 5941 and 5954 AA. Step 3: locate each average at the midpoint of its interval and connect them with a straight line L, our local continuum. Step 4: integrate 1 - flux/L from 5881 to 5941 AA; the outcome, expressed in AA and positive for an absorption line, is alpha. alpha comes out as 3.1 AA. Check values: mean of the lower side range 4.22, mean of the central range 4.11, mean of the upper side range 4.44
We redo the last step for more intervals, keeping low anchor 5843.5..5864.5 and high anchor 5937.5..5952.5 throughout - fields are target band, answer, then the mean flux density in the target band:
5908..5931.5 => 1.0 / 4.27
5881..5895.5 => 2.1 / 3.79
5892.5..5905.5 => 1.9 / 3.8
